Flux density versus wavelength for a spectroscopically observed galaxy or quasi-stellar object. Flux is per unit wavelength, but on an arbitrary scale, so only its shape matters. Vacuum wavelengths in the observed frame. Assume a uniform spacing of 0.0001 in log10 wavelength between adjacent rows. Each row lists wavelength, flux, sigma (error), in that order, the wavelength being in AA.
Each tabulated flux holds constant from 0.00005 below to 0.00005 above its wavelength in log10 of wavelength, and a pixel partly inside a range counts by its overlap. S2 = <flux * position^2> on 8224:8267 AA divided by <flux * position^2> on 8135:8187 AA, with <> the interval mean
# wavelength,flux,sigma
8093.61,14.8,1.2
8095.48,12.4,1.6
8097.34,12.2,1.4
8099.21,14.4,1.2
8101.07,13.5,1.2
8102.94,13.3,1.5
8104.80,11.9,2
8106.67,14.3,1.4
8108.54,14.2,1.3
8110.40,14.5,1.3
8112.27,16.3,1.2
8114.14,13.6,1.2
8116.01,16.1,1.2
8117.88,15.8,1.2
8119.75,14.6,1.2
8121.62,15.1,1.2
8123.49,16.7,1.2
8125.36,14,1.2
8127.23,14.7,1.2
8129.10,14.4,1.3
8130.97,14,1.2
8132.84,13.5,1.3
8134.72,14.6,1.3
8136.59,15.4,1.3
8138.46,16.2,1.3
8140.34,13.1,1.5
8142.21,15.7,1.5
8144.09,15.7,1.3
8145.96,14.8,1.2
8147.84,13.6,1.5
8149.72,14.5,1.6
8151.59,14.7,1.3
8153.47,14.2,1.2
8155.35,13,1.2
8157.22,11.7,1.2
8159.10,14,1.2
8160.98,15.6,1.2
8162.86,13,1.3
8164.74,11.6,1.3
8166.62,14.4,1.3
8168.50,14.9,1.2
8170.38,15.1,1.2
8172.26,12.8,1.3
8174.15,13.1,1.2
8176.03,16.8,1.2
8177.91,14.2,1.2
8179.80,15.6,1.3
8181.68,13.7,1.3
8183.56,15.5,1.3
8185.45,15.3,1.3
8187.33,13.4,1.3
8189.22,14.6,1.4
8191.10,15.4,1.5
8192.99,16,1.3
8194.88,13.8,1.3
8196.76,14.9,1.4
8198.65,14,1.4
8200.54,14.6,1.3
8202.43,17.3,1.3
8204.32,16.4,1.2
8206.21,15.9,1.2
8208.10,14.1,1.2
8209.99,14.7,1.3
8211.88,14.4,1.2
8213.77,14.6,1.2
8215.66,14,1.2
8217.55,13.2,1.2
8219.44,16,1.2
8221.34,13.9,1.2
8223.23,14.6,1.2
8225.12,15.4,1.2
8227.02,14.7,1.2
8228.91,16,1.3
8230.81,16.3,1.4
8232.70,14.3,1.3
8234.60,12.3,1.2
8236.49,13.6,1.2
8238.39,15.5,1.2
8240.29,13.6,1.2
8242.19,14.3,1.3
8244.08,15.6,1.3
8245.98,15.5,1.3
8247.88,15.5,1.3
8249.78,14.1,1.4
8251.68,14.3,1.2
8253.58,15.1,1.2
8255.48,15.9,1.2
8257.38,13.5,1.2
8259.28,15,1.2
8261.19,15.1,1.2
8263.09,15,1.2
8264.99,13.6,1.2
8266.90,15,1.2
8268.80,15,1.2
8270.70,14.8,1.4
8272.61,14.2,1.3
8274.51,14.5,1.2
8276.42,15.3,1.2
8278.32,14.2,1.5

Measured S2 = 1.05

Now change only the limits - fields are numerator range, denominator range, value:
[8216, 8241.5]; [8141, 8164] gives 1.05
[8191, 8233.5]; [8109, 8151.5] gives 1.03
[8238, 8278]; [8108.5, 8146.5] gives 1.02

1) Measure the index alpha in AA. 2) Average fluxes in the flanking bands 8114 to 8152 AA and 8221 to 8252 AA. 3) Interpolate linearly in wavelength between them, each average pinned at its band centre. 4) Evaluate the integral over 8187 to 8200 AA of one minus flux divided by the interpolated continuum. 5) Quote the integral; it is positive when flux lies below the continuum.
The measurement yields 0.1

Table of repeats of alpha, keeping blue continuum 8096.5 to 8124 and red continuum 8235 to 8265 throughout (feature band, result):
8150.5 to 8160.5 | 0.6 AA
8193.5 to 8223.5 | -0.4 AA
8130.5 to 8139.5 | -0.2 AA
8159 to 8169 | 0.4 AA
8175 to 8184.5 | -0.4 AA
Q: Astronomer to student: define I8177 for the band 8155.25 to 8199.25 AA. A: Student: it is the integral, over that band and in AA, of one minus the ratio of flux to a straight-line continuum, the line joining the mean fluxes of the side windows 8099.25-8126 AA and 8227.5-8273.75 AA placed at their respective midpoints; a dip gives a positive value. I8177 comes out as 1.03 AA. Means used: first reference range 14.6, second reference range 14.7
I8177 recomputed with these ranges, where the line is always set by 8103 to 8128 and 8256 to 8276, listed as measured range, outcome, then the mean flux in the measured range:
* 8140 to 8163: 0.8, 14.2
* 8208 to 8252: 0.1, 14.6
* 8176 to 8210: -0.9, 15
